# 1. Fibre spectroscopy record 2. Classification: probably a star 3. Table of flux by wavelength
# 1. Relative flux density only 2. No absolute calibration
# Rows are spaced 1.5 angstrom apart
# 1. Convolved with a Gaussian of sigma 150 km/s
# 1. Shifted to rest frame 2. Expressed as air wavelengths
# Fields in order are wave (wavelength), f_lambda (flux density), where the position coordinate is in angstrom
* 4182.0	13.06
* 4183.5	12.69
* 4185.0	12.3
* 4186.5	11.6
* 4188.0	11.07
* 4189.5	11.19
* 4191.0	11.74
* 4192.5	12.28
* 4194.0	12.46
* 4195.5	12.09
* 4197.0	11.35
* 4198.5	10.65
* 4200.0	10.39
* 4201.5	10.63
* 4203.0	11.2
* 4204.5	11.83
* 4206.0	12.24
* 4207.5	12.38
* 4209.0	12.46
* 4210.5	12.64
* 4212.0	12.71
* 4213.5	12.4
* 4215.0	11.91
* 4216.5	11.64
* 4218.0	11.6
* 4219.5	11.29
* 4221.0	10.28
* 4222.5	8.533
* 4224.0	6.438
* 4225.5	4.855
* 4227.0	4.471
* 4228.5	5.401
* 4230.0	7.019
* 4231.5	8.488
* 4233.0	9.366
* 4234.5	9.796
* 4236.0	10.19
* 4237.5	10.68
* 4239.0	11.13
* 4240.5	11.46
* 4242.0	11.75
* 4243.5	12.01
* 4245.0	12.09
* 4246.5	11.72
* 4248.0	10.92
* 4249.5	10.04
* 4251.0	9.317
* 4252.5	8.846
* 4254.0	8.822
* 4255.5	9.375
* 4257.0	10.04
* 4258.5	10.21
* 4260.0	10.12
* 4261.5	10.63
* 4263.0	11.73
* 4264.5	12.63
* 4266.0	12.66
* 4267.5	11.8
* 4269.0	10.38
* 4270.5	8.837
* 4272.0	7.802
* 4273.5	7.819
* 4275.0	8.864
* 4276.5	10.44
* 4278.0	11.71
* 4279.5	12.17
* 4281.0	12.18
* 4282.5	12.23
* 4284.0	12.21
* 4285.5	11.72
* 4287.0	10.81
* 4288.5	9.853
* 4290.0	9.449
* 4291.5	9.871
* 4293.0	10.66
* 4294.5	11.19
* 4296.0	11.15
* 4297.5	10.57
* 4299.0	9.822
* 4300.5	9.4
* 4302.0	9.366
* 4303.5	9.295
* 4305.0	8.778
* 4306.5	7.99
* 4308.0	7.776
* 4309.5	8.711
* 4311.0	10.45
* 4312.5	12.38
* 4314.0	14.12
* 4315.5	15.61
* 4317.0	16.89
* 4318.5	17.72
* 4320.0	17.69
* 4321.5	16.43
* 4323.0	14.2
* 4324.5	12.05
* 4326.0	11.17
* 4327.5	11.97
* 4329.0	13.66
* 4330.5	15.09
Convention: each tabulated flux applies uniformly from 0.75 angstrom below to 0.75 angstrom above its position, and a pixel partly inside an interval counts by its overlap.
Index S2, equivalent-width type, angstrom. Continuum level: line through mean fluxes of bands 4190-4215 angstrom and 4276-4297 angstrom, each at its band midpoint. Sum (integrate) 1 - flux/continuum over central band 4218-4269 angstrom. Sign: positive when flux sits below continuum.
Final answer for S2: 7.2 angstrom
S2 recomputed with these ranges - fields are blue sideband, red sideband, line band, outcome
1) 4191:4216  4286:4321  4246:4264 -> 2.2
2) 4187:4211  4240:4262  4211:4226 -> 1.3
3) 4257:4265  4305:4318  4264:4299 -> 1.6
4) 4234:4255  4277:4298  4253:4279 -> 1.5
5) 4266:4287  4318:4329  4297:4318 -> 3.6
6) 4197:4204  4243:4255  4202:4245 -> 1.5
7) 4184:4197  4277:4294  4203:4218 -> -0.6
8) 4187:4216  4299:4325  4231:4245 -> 1.5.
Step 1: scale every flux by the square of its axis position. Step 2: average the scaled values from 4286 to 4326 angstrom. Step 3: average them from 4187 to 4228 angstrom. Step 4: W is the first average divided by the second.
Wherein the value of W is 1.13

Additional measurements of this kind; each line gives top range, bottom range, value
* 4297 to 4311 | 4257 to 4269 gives 0.83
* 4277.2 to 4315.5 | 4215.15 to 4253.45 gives 1.14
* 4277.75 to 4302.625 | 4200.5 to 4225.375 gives 1.01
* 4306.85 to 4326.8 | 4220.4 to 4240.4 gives 1.68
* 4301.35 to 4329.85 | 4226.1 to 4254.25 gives 1.34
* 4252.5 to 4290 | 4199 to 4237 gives 1.08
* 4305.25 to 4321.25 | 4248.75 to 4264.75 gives 1.32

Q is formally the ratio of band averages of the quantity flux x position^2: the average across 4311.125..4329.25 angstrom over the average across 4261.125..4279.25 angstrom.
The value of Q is 1.4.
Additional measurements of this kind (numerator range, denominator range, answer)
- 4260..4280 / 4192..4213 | 0.92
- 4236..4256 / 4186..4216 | 0.92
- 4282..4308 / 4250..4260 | 1.09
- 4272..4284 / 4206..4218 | 0.90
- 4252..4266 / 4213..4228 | 1.15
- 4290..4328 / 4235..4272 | 1.13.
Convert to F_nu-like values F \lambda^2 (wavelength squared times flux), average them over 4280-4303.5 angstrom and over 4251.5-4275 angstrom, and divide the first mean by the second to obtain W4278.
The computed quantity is 1.1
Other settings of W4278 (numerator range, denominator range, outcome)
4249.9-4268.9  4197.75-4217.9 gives 0.91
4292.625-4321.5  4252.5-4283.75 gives 1.13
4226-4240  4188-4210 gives 0.74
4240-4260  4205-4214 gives 0.86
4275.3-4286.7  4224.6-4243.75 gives 1.34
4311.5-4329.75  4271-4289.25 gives 1.38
